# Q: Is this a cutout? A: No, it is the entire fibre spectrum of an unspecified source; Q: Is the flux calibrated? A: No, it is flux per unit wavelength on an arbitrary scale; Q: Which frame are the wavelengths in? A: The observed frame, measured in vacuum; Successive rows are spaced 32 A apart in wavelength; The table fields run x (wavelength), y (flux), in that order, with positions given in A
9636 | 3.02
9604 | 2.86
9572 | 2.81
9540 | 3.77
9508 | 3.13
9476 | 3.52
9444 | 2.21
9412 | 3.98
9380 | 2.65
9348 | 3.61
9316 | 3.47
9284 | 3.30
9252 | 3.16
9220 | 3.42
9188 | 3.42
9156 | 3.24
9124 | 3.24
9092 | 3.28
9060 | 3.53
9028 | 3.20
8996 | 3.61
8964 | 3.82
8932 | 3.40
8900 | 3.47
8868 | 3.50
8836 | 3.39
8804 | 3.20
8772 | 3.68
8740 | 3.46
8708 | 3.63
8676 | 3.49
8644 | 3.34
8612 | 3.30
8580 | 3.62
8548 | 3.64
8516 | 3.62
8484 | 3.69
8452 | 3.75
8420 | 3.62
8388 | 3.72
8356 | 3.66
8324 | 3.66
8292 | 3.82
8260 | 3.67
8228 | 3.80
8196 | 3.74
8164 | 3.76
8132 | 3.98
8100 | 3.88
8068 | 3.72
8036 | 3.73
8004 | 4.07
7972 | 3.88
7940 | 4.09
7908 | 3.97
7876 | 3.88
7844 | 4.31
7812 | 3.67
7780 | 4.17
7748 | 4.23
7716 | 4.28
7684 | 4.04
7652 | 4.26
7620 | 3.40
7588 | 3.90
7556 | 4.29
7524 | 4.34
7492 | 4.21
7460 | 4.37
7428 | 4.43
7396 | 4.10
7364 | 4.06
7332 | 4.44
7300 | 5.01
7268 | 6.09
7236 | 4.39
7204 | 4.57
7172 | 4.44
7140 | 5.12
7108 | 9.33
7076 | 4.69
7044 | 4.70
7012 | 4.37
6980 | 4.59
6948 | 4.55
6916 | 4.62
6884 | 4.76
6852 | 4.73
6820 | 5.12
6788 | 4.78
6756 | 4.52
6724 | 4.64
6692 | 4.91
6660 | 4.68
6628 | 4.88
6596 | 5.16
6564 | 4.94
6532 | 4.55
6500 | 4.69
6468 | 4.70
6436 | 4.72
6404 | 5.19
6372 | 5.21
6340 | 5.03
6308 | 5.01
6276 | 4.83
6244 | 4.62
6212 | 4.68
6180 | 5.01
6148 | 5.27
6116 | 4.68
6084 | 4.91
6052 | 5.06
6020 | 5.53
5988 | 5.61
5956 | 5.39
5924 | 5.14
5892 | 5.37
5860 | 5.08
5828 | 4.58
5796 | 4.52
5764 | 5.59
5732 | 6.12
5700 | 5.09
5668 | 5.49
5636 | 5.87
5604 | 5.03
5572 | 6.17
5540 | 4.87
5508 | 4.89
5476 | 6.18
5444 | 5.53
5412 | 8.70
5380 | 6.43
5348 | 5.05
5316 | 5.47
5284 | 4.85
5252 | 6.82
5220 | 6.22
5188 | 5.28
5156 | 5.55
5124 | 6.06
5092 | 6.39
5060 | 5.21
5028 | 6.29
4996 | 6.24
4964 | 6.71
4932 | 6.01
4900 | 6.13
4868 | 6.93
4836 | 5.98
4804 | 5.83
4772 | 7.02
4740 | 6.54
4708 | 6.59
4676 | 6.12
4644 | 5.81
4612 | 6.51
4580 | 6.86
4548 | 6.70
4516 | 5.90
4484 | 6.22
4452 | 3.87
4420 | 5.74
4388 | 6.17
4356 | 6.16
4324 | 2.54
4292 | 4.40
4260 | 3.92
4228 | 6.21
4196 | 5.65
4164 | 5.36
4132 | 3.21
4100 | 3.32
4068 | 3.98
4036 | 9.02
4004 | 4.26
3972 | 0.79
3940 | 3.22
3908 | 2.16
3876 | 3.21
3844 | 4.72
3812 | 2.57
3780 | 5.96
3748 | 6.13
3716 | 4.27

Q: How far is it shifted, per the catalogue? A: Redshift 0.082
